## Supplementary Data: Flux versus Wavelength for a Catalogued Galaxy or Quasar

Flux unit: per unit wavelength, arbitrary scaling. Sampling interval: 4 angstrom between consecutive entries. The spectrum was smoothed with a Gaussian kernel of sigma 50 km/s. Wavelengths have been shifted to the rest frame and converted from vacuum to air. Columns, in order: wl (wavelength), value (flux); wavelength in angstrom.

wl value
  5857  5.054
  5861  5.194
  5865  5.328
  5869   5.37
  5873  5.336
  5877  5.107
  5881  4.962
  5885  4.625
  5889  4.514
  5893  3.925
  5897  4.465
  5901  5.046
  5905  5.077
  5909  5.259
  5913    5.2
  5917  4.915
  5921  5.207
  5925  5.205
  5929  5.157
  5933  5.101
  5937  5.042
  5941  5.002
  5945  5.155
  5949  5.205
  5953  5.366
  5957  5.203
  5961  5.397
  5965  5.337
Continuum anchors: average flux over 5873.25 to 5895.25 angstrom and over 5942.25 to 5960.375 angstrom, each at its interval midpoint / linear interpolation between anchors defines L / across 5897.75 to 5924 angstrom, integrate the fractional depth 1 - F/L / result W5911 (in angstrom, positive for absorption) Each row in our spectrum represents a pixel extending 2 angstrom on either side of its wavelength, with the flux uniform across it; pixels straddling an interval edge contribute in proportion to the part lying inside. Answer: -1.0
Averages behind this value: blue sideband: 4.68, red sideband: 5.24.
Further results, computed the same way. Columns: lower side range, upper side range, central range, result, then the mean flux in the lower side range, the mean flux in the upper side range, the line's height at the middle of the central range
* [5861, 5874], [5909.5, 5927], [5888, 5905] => 2.16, 5.32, 5.14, 5.22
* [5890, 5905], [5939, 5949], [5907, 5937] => -1.84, 4.56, 5.1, 4.85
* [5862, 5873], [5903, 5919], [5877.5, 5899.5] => 2.84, 5.33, 5.11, 5.23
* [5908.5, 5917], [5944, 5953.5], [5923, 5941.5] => 0.30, 5.15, 5.23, 5.19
